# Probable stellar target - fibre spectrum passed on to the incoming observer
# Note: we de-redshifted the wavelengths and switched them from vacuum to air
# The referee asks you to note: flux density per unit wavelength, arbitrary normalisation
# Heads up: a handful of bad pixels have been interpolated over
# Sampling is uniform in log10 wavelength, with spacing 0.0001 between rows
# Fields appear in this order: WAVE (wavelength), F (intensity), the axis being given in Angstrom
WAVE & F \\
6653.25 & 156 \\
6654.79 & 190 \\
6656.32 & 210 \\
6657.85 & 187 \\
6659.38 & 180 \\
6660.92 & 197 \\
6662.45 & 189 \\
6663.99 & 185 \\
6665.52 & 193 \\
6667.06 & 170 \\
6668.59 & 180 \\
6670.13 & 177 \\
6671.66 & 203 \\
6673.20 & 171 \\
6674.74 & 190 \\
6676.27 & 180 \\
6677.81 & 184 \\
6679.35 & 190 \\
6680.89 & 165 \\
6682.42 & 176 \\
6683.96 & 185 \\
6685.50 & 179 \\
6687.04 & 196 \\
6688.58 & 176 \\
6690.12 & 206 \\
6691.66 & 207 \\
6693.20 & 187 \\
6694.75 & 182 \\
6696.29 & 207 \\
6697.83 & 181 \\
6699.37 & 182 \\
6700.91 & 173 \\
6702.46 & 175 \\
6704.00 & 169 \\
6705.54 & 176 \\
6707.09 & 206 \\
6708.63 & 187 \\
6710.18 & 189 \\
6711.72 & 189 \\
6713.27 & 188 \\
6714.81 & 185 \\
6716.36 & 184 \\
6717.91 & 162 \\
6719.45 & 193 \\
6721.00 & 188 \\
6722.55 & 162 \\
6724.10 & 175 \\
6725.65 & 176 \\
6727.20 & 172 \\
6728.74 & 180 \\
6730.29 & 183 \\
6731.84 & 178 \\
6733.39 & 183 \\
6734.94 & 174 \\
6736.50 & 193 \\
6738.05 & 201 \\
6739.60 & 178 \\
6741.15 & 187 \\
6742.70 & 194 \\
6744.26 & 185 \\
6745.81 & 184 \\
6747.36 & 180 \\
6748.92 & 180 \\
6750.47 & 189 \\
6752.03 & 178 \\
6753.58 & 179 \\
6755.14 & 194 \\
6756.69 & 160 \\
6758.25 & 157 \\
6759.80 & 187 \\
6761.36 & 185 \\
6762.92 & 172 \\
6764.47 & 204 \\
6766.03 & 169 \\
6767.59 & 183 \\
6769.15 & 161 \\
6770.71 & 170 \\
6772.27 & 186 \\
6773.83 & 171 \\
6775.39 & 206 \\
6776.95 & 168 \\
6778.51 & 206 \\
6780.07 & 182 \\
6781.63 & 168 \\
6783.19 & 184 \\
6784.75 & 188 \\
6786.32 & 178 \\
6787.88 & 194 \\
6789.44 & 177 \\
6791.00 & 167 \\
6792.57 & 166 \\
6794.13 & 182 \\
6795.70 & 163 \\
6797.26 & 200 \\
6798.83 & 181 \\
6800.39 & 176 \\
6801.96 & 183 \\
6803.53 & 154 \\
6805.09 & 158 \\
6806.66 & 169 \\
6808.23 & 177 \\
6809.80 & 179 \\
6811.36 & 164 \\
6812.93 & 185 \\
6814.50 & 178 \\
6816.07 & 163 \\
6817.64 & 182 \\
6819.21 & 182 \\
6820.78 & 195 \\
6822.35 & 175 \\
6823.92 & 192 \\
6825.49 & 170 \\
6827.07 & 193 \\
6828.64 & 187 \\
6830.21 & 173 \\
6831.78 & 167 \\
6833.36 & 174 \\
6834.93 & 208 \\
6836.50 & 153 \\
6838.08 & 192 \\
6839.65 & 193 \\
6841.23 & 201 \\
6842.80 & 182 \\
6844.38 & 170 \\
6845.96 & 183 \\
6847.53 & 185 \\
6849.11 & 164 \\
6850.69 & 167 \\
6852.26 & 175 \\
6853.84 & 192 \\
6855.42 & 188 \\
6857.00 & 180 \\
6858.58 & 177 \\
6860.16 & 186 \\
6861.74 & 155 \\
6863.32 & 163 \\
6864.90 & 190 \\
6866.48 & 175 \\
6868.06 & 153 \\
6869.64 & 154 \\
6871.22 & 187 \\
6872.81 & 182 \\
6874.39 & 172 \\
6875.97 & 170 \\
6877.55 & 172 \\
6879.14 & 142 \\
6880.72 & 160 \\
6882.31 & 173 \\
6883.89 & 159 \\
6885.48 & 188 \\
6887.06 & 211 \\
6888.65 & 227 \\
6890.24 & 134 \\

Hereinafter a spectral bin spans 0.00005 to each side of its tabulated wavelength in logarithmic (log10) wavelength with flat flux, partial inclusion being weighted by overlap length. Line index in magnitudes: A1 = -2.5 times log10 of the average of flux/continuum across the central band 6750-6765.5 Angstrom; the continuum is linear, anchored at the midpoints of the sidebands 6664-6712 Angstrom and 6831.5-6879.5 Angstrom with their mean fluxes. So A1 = 0.007 mag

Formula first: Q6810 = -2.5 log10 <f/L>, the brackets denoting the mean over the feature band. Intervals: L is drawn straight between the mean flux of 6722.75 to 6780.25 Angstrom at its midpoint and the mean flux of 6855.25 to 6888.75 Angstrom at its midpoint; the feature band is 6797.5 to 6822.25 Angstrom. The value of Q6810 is 0.01 mag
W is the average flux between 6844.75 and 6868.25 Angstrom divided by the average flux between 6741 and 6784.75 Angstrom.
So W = 0.97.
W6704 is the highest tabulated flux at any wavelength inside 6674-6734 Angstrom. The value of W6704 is 207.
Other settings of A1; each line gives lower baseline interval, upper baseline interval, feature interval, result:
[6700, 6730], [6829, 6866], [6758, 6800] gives 0.00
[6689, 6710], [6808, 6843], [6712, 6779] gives 0.02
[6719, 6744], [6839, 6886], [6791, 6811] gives 0.03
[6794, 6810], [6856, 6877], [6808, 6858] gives -0.04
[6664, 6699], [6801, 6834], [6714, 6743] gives 0.01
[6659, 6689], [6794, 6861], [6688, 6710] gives -0.02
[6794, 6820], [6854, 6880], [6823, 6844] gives -0.06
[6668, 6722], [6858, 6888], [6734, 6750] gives -0.02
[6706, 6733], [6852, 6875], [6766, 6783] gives 0.00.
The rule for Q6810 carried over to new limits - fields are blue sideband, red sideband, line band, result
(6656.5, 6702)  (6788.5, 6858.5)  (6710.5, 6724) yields 0.015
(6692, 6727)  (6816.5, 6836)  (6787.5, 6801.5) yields 0.026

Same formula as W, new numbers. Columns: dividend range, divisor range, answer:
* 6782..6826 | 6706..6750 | 0.97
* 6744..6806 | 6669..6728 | 0.97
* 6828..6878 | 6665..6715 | 0.96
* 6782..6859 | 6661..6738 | 0.97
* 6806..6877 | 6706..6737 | 0.98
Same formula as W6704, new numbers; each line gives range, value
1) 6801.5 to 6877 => 208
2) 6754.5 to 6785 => 206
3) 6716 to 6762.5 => 201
